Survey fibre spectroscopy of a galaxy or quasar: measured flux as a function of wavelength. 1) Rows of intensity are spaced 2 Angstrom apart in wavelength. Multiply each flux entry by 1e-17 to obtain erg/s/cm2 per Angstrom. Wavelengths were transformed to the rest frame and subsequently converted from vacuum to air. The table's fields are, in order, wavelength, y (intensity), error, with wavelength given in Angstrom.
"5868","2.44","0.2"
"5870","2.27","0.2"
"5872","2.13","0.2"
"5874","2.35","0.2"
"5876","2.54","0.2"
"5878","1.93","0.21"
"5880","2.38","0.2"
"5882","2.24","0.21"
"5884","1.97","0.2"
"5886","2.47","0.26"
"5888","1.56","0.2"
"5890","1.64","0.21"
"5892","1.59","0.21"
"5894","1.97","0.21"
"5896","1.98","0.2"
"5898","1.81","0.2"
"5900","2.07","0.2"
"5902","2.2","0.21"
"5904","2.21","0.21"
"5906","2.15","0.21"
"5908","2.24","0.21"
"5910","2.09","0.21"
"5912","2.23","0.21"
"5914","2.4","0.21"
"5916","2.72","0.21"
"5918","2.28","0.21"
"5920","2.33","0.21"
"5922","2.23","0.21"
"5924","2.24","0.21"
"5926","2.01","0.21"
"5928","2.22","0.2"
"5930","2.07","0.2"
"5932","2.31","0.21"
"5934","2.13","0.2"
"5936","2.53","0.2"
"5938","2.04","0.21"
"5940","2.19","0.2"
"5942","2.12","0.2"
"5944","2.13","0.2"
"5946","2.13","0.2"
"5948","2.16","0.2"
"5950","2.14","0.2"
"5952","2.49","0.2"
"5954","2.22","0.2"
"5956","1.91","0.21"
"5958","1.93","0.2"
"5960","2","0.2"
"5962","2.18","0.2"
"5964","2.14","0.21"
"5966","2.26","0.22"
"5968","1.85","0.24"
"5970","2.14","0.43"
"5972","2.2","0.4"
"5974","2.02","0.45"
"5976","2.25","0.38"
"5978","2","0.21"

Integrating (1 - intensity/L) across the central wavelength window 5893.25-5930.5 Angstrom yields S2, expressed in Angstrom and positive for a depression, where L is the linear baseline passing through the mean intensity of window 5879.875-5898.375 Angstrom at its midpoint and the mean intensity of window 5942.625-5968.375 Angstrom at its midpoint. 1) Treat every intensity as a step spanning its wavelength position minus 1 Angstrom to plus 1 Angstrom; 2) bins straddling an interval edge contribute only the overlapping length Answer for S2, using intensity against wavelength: -3.3 Angstrom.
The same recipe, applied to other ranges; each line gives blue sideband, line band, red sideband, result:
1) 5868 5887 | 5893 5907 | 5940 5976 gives 1.1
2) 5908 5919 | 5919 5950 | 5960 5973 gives 0.8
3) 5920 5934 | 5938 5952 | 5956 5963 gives -0.5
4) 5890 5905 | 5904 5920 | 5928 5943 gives -1.9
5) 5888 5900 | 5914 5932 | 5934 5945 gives -2.0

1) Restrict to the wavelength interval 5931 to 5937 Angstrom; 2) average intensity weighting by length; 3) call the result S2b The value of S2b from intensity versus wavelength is 2.32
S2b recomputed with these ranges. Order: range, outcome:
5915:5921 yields 2.44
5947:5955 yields 2.25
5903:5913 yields 2.18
